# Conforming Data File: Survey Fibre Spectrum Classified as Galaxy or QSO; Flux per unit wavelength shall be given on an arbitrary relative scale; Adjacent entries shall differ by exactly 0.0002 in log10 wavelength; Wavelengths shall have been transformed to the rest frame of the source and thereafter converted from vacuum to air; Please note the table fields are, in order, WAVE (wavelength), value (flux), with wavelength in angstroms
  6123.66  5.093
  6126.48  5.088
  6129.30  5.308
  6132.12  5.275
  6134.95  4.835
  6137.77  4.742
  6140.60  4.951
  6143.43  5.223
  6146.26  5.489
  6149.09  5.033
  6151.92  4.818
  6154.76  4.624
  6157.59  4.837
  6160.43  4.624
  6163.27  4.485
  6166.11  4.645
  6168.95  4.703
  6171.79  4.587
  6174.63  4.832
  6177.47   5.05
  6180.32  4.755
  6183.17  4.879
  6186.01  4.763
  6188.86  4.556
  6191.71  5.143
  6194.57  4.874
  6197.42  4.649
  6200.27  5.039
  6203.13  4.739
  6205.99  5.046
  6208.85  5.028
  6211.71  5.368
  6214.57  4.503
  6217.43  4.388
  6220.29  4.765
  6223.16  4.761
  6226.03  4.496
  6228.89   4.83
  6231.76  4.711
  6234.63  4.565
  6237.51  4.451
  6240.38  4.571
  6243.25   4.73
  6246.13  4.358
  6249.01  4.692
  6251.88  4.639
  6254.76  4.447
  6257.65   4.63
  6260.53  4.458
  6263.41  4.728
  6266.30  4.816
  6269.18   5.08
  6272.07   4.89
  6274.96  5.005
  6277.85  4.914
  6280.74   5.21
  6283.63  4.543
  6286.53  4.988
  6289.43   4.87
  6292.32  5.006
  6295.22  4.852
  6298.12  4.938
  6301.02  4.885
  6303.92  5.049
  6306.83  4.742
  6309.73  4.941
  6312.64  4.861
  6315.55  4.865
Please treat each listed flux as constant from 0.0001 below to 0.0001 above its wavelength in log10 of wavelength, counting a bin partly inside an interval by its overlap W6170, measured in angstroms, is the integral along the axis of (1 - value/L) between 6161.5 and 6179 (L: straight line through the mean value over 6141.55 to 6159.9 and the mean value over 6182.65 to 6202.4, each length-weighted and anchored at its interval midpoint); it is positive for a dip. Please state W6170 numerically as 0.7 angstroms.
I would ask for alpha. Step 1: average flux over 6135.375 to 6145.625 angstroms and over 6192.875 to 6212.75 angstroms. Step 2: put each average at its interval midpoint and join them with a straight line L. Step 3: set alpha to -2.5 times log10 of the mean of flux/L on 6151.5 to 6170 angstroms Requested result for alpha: 0.07 mag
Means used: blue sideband 5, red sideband 4.96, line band 4.67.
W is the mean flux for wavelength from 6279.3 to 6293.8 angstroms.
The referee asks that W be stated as 4.92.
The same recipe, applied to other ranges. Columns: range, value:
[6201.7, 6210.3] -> 4.94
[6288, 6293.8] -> 4.94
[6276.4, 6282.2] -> 5.06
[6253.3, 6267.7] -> 4.61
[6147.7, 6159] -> 4.83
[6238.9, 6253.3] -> 4.6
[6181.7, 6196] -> 4.84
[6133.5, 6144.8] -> 4.94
